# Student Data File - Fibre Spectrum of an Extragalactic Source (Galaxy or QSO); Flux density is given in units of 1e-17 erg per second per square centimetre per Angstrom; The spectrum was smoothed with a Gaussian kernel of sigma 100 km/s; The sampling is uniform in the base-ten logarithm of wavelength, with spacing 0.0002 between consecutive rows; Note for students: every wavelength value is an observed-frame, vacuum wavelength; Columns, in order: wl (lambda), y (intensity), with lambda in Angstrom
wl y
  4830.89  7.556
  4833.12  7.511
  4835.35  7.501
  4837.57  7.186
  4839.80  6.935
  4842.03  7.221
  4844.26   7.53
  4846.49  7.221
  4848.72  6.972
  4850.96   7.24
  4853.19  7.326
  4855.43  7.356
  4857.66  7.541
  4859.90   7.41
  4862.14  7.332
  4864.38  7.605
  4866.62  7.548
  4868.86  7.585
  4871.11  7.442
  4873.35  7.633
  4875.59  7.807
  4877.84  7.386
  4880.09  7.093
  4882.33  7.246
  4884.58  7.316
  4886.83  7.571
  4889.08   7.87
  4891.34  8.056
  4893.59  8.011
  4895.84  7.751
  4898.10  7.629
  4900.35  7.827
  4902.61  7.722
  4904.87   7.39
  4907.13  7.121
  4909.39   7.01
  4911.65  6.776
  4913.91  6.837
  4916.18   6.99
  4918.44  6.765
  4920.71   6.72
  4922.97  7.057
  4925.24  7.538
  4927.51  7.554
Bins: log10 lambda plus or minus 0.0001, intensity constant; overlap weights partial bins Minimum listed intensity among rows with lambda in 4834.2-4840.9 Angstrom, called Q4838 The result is 6.935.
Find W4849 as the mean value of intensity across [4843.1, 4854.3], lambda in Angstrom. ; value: 7.26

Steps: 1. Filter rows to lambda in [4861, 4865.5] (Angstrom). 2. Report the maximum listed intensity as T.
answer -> 7.605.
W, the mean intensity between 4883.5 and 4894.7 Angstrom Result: 7.76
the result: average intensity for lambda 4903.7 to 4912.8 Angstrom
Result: 7.08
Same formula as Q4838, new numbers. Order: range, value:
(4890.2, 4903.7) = 7.629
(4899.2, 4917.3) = 6.776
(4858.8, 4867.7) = 7.332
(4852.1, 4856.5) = 7.326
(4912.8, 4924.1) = 6.72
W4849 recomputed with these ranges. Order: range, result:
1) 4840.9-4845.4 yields 7.37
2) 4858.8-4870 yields 7.49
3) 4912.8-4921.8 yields 6.82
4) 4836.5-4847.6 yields 7.22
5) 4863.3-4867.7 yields 7.58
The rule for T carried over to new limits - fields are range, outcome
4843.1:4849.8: 7.53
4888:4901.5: 8.056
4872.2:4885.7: 7.807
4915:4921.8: 6.99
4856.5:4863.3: 7.541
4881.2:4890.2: 7.87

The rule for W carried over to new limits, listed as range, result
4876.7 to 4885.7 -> 7.26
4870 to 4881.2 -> 7.47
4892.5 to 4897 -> 7.88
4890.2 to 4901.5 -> 7.85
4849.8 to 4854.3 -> 7.28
